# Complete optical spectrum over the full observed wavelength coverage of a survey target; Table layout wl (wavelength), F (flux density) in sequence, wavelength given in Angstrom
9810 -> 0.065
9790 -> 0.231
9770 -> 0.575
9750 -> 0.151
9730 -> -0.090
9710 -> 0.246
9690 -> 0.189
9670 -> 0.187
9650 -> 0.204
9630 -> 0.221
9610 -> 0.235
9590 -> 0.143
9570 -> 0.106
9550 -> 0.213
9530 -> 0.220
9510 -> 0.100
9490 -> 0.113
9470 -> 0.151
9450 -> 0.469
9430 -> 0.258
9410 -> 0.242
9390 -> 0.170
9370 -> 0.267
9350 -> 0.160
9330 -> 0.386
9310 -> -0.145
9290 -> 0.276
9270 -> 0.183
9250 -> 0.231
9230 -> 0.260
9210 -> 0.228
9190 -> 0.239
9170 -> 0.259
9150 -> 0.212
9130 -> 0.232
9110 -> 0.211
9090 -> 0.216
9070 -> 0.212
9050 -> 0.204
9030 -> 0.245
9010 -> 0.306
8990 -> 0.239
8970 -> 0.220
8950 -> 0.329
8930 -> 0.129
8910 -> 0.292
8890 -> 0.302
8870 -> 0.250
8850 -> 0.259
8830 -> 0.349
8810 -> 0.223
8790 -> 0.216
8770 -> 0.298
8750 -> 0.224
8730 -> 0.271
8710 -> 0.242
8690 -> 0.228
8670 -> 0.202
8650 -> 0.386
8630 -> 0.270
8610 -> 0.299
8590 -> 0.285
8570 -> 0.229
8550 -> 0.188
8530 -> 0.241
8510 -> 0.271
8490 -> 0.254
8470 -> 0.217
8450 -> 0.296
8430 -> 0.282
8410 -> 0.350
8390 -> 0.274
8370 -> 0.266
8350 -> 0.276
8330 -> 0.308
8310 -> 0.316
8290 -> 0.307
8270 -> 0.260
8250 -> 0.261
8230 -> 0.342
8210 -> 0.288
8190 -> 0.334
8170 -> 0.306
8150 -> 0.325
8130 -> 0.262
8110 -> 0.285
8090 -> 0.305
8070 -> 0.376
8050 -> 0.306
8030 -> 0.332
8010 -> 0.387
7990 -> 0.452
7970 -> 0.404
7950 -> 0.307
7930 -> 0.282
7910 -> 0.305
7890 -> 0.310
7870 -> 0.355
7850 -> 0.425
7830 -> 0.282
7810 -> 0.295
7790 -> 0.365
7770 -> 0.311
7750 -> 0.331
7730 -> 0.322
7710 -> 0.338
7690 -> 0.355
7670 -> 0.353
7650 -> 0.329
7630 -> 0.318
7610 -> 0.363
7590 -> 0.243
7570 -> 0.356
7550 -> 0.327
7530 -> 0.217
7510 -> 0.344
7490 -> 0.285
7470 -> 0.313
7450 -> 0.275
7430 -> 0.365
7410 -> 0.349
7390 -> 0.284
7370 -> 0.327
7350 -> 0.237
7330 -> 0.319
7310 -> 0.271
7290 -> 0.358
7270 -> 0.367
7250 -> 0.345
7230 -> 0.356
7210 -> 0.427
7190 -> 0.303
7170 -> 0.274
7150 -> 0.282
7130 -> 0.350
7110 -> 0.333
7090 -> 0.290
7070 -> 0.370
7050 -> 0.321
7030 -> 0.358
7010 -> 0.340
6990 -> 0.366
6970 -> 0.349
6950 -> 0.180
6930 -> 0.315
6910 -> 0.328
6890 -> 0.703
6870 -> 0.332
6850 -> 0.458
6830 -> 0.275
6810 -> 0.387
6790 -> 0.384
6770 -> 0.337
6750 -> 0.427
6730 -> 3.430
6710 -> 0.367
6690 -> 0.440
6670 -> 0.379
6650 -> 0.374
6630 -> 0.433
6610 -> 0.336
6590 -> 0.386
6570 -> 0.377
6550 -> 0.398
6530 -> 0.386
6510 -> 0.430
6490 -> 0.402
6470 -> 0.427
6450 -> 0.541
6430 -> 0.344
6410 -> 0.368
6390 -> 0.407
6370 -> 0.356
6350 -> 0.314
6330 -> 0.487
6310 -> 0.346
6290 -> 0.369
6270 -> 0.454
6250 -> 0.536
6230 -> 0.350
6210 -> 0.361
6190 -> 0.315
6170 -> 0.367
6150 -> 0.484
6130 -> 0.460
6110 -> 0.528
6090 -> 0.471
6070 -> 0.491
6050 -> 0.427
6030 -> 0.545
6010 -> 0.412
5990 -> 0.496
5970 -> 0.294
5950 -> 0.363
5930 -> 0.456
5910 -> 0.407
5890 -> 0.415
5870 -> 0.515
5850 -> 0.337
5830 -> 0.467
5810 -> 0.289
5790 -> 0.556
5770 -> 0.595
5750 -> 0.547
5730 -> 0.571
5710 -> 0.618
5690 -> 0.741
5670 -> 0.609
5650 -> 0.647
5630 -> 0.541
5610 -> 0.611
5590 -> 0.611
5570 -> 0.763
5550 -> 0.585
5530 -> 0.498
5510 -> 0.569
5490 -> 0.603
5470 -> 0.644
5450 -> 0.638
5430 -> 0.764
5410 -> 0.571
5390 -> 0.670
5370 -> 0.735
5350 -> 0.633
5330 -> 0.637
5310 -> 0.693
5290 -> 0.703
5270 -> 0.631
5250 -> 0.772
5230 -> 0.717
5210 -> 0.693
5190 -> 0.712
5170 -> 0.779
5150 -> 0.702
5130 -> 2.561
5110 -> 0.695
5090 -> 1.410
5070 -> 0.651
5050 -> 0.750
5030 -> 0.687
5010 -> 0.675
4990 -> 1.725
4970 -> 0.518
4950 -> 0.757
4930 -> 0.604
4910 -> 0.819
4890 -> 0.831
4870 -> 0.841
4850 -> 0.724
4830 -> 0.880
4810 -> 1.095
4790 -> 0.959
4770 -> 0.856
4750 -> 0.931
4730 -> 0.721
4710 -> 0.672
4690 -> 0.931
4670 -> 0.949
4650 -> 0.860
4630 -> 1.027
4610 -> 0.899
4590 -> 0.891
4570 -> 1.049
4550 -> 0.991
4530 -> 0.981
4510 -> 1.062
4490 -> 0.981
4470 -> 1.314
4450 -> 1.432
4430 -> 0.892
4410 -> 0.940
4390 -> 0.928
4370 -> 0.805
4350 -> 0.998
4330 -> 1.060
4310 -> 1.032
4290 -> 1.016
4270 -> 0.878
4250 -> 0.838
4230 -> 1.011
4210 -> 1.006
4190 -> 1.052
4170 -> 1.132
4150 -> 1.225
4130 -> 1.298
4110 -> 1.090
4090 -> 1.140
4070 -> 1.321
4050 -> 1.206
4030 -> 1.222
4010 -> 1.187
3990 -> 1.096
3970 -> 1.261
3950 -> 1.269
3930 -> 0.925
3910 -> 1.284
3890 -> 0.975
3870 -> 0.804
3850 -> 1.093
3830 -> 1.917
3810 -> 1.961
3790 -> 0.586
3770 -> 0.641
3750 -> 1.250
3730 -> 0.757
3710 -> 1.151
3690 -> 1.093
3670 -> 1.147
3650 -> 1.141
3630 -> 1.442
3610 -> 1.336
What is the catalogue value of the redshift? 0.024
